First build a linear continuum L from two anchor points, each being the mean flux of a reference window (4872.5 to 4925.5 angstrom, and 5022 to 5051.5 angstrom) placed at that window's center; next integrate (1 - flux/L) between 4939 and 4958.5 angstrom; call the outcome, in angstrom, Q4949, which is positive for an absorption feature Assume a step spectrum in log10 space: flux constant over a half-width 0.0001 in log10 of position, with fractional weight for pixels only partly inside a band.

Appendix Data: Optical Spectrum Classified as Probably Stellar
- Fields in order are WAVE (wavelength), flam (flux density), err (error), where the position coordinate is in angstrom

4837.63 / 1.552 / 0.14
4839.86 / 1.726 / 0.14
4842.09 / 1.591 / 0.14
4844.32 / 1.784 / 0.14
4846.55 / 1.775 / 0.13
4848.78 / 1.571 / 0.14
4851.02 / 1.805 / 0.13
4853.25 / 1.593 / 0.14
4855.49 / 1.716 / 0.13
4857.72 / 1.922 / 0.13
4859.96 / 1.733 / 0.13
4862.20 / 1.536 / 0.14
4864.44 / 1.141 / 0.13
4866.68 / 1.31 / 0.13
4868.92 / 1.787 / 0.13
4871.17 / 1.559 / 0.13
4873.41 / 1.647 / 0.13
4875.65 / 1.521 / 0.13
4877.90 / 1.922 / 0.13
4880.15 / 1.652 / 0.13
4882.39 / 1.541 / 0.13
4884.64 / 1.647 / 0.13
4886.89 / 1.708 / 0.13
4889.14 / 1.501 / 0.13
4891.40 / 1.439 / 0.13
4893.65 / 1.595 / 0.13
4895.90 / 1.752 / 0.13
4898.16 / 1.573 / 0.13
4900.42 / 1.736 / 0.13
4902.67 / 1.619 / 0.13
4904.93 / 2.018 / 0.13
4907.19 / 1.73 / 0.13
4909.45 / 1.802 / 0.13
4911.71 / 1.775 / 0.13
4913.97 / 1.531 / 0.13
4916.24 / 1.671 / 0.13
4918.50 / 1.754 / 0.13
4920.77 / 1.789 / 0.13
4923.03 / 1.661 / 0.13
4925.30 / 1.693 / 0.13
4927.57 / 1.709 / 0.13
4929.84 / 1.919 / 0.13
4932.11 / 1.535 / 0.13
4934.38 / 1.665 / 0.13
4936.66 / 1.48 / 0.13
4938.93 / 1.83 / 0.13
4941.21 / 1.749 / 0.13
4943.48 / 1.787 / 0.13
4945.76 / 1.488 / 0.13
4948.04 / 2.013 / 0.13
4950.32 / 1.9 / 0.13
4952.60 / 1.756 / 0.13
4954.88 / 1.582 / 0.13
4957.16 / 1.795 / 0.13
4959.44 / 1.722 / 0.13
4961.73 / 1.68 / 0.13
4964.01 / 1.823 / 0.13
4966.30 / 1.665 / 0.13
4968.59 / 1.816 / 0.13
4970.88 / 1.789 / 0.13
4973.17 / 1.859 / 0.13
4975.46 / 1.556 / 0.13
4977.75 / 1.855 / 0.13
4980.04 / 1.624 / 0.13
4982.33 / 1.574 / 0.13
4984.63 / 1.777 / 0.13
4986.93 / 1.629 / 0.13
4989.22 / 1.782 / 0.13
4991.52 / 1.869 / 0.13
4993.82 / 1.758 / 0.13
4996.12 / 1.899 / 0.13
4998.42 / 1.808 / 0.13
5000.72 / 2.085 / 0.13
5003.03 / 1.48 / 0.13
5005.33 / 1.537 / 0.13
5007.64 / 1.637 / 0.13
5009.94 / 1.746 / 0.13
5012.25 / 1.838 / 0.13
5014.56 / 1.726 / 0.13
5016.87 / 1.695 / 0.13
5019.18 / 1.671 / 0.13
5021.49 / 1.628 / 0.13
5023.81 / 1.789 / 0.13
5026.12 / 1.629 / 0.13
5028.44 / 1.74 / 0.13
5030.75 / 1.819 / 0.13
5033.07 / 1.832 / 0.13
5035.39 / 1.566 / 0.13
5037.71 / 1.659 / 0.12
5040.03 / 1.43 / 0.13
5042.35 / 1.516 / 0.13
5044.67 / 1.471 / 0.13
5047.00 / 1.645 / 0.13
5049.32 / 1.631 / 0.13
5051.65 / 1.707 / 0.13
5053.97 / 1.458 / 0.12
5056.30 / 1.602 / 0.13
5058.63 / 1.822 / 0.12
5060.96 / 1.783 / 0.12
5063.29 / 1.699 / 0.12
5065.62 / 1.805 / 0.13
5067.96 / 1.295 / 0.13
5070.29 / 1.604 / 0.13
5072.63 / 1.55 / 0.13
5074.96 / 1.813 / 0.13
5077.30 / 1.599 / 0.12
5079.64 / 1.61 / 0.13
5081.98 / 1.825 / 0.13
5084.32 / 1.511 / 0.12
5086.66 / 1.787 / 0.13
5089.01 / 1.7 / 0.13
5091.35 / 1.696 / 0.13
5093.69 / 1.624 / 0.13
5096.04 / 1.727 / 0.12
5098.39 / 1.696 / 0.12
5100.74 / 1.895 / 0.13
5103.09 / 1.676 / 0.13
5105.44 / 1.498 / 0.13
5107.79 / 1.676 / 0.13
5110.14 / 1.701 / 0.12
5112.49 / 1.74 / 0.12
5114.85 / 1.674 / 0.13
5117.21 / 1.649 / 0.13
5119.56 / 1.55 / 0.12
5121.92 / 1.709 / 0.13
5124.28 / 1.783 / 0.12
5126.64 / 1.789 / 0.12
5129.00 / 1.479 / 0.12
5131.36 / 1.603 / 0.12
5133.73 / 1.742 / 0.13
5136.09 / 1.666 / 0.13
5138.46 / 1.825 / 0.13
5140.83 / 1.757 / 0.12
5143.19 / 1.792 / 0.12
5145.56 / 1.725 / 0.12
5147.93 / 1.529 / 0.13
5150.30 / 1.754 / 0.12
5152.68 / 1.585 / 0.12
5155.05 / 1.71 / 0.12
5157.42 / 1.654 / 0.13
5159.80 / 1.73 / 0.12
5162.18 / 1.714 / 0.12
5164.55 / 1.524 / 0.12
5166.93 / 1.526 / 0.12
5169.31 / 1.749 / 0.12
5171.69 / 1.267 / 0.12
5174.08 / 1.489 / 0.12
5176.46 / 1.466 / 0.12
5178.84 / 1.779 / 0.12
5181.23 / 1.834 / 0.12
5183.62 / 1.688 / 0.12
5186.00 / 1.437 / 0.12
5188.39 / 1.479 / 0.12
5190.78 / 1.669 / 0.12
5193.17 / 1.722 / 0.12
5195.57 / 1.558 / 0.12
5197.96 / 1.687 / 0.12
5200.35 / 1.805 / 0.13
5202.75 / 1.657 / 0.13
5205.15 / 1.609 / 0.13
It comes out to -1.1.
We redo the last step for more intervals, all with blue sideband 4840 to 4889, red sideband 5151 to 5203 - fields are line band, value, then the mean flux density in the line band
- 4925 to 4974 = -3.09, 1.74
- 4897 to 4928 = -1.54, 1.72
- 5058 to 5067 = -0.74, 1.76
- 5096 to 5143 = -1.90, 1.69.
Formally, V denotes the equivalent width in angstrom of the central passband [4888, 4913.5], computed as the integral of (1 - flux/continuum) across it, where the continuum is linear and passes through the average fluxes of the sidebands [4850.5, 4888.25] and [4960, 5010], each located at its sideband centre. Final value -0.4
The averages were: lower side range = 1.63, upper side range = 1.74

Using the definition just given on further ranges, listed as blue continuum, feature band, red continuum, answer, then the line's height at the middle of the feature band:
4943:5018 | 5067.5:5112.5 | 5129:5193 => 0.42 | 1.68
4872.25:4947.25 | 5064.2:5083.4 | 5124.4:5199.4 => 0.24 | 1.66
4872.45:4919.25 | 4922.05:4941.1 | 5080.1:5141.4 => -0.17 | 1.68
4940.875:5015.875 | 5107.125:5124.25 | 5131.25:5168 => 0.14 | 1.69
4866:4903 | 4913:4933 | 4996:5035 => -0.54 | 1.65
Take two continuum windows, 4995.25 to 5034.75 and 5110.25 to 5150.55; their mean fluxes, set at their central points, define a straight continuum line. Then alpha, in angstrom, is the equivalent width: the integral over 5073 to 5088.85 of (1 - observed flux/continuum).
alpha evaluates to 0.2 angstrom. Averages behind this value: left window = 1.74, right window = 1.69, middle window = 1.68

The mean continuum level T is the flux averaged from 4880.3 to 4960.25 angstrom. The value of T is 1.7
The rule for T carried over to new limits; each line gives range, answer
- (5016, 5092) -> 1.65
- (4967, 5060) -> 1.7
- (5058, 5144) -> 1.68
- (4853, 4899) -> 1.61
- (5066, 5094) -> 1.64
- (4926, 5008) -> 1.73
